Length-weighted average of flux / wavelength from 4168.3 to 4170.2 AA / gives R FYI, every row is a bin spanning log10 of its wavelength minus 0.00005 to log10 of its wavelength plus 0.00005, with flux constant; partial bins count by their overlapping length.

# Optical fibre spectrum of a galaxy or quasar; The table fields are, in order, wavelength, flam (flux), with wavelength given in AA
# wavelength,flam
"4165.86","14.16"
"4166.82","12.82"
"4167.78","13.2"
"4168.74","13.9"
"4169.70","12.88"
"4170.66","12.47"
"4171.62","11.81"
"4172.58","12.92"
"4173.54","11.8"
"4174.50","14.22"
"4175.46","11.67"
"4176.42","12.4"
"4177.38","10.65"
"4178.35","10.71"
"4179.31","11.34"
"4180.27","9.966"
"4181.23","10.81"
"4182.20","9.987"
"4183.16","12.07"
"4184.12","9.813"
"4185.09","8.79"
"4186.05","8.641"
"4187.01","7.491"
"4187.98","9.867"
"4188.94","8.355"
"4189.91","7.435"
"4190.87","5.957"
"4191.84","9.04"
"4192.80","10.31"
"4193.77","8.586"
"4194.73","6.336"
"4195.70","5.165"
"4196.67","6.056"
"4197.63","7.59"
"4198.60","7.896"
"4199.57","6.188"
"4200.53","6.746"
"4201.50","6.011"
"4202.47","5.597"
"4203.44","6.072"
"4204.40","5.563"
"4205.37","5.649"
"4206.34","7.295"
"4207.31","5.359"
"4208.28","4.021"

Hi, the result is 13.4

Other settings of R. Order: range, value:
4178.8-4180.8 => 10.7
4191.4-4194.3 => 9.28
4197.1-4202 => 6.88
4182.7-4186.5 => 9.83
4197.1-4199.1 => 7.69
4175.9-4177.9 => 11.5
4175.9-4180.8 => 11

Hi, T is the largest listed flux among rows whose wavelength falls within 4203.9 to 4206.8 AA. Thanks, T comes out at 7.295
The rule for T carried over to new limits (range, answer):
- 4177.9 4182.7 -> 11.34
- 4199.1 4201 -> 6.746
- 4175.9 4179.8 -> 12.4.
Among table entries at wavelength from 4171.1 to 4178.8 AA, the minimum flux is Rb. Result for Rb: 10.65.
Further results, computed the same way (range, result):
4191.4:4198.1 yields 5.165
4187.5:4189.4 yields 8.355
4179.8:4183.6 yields 9.966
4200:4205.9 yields 5.563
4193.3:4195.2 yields 6.336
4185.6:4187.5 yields 7.491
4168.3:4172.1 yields 11.81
